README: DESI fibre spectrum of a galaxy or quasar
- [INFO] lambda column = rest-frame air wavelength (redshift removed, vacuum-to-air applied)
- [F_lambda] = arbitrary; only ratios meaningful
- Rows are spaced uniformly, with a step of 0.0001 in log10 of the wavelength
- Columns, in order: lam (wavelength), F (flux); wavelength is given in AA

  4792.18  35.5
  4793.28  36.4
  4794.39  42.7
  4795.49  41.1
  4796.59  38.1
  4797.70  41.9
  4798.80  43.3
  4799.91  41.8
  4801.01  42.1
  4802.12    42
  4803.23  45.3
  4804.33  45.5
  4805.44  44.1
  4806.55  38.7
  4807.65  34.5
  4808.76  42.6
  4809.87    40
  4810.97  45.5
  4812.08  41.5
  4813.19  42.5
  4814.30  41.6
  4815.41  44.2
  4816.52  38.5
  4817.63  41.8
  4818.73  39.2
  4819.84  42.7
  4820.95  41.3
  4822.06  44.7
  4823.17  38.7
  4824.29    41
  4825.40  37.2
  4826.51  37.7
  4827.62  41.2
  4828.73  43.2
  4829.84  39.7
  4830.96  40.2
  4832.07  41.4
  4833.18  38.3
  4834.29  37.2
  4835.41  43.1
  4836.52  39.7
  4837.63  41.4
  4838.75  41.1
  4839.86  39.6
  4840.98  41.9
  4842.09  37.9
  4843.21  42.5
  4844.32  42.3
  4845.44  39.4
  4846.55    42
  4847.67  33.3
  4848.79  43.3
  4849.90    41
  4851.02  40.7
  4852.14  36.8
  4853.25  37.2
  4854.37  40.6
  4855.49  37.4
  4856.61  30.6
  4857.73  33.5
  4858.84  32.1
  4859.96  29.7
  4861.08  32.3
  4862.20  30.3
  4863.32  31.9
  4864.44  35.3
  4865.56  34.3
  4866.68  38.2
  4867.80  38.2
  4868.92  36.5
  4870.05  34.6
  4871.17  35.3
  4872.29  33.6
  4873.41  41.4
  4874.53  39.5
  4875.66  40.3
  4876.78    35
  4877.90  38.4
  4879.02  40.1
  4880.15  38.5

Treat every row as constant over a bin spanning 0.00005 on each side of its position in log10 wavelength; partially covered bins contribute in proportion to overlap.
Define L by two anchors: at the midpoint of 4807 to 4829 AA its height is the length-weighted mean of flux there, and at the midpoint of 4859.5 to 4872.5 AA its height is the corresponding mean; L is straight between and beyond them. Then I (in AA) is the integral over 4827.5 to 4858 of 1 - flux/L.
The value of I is -1.7 AA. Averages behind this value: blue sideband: 41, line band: 39.5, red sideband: 34.2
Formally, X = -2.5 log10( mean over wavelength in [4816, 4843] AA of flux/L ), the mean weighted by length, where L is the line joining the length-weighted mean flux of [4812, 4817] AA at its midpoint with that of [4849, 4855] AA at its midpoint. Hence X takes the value 0.01 mag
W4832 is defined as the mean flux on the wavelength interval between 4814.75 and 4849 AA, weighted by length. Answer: 40.5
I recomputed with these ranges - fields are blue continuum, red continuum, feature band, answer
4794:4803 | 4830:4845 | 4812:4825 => -0.1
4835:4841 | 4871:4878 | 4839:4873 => 2.3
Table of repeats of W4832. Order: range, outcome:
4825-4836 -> 40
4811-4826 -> 41.3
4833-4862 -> 38.2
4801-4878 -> 39.1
